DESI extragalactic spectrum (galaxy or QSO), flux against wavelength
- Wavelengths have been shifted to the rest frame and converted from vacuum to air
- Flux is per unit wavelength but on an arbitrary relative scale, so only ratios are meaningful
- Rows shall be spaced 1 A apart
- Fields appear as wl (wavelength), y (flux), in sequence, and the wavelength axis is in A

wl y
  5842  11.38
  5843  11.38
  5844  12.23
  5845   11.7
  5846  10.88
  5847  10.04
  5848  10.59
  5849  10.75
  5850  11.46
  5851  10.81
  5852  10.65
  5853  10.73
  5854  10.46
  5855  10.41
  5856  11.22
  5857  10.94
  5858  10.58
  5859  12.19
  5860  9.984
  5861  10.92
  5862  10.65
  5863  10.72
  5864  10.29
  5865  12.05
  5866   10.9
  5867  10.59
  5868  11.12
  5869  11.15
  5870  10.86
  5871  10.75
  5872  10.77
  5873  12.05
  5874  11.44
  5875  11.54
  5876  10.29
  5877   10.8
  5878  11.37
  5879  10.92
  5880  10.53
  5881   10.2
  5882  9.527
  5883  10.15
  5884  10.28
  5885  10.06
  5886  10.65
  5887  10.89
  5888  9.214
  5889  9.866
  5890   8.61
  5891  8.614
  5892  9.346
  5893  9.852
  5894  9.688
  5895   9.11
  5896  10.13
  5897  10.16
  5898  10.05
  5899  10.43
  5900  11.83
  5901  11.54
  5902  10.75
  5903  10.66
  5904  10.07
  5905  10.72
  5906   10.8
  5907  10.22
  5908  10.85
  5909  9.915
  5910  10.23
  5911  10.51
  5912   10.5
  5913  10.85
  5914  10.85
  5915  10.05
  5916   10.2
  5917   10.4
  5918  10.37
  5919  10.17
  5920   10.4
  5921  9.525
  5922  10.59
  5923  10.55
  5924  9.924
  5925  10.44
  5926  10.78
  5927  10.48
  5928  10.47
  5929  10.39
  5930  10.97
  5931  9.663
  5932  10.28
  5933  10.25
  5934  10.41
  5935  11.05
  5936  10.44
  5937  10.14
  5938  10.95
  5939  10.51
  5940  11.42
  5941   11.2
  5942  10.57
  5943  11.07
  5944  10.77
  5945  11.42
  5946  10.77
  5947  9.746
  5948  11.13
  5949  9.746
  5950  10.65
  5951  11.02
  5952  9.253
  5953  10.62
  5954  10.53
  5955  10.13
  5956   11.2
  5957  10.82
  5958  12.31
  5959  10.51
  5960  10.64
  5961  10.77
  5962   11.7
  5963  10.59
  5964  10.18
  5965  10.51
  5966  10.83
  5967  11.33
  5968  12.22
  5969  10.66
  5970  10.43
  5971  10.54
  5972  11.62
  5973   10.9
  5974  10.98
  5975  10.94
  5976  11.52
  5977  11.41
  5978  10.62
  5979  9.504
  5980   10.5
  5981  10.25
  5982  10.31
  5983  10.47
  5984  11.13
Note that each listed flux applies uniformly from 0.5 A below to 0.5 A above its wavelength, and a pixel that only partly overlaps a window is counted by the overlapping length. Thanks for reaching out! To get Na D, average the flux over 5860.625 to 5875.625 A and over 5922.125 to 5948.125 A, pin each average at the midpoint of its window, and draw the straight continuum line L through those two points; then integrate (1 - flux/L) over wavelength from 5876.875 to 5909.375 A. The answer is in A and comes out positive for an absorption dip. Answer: 1.9 A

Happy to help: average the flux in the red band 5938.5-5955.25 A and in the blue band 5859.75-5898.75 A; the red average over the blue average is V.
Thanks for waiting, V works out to 1.0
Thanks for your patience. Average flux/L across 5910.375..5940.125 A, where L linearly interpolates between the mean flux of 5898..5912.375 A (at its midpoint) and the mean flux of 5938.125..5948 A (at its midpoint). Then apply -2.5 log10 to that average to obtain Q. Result 0.03 mag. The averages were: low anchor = 10.6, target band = 10.4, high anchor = 10.9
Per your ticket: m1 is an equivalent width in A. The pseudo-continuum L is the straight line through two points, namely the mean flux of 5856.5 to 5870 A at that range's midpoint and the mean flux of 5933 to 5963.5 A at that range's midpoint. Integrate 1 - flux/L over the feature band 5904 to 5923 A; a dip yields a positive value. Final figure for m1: 0.7 A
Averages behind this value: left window 10.9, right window 10.7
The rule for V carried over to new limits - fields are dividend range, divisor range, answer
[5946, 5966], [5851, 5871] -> 0.98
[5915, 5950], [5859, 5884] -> 0.97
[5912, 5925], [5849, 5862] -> 0.95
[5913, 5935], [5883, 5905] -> 1.03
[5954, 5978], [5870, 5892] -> 1.06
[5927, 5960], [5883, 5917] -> 1.04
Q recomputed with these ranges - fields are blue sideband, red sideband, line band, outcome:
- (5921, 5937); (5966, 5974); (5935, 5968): 0.00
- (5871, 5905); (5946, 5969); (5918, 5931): 0.02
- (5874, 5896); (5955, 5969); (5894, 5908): -0.02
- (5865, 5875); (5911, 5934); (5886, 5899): 0.12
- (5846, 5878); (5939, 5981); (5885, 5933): 0.06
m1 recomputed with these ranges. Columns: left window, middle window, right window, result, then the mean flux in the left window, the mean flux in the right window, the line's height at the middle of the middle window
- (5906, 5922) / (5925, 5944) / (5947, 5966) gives -0.2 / 10.4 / 10.7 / 10.5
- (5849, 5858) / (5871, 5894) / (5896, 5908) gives 0.9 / 10.8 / 10.6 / 10.7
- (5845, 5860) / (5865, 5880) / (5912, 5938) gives -0.5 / 10.8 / 10.4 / 10.7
